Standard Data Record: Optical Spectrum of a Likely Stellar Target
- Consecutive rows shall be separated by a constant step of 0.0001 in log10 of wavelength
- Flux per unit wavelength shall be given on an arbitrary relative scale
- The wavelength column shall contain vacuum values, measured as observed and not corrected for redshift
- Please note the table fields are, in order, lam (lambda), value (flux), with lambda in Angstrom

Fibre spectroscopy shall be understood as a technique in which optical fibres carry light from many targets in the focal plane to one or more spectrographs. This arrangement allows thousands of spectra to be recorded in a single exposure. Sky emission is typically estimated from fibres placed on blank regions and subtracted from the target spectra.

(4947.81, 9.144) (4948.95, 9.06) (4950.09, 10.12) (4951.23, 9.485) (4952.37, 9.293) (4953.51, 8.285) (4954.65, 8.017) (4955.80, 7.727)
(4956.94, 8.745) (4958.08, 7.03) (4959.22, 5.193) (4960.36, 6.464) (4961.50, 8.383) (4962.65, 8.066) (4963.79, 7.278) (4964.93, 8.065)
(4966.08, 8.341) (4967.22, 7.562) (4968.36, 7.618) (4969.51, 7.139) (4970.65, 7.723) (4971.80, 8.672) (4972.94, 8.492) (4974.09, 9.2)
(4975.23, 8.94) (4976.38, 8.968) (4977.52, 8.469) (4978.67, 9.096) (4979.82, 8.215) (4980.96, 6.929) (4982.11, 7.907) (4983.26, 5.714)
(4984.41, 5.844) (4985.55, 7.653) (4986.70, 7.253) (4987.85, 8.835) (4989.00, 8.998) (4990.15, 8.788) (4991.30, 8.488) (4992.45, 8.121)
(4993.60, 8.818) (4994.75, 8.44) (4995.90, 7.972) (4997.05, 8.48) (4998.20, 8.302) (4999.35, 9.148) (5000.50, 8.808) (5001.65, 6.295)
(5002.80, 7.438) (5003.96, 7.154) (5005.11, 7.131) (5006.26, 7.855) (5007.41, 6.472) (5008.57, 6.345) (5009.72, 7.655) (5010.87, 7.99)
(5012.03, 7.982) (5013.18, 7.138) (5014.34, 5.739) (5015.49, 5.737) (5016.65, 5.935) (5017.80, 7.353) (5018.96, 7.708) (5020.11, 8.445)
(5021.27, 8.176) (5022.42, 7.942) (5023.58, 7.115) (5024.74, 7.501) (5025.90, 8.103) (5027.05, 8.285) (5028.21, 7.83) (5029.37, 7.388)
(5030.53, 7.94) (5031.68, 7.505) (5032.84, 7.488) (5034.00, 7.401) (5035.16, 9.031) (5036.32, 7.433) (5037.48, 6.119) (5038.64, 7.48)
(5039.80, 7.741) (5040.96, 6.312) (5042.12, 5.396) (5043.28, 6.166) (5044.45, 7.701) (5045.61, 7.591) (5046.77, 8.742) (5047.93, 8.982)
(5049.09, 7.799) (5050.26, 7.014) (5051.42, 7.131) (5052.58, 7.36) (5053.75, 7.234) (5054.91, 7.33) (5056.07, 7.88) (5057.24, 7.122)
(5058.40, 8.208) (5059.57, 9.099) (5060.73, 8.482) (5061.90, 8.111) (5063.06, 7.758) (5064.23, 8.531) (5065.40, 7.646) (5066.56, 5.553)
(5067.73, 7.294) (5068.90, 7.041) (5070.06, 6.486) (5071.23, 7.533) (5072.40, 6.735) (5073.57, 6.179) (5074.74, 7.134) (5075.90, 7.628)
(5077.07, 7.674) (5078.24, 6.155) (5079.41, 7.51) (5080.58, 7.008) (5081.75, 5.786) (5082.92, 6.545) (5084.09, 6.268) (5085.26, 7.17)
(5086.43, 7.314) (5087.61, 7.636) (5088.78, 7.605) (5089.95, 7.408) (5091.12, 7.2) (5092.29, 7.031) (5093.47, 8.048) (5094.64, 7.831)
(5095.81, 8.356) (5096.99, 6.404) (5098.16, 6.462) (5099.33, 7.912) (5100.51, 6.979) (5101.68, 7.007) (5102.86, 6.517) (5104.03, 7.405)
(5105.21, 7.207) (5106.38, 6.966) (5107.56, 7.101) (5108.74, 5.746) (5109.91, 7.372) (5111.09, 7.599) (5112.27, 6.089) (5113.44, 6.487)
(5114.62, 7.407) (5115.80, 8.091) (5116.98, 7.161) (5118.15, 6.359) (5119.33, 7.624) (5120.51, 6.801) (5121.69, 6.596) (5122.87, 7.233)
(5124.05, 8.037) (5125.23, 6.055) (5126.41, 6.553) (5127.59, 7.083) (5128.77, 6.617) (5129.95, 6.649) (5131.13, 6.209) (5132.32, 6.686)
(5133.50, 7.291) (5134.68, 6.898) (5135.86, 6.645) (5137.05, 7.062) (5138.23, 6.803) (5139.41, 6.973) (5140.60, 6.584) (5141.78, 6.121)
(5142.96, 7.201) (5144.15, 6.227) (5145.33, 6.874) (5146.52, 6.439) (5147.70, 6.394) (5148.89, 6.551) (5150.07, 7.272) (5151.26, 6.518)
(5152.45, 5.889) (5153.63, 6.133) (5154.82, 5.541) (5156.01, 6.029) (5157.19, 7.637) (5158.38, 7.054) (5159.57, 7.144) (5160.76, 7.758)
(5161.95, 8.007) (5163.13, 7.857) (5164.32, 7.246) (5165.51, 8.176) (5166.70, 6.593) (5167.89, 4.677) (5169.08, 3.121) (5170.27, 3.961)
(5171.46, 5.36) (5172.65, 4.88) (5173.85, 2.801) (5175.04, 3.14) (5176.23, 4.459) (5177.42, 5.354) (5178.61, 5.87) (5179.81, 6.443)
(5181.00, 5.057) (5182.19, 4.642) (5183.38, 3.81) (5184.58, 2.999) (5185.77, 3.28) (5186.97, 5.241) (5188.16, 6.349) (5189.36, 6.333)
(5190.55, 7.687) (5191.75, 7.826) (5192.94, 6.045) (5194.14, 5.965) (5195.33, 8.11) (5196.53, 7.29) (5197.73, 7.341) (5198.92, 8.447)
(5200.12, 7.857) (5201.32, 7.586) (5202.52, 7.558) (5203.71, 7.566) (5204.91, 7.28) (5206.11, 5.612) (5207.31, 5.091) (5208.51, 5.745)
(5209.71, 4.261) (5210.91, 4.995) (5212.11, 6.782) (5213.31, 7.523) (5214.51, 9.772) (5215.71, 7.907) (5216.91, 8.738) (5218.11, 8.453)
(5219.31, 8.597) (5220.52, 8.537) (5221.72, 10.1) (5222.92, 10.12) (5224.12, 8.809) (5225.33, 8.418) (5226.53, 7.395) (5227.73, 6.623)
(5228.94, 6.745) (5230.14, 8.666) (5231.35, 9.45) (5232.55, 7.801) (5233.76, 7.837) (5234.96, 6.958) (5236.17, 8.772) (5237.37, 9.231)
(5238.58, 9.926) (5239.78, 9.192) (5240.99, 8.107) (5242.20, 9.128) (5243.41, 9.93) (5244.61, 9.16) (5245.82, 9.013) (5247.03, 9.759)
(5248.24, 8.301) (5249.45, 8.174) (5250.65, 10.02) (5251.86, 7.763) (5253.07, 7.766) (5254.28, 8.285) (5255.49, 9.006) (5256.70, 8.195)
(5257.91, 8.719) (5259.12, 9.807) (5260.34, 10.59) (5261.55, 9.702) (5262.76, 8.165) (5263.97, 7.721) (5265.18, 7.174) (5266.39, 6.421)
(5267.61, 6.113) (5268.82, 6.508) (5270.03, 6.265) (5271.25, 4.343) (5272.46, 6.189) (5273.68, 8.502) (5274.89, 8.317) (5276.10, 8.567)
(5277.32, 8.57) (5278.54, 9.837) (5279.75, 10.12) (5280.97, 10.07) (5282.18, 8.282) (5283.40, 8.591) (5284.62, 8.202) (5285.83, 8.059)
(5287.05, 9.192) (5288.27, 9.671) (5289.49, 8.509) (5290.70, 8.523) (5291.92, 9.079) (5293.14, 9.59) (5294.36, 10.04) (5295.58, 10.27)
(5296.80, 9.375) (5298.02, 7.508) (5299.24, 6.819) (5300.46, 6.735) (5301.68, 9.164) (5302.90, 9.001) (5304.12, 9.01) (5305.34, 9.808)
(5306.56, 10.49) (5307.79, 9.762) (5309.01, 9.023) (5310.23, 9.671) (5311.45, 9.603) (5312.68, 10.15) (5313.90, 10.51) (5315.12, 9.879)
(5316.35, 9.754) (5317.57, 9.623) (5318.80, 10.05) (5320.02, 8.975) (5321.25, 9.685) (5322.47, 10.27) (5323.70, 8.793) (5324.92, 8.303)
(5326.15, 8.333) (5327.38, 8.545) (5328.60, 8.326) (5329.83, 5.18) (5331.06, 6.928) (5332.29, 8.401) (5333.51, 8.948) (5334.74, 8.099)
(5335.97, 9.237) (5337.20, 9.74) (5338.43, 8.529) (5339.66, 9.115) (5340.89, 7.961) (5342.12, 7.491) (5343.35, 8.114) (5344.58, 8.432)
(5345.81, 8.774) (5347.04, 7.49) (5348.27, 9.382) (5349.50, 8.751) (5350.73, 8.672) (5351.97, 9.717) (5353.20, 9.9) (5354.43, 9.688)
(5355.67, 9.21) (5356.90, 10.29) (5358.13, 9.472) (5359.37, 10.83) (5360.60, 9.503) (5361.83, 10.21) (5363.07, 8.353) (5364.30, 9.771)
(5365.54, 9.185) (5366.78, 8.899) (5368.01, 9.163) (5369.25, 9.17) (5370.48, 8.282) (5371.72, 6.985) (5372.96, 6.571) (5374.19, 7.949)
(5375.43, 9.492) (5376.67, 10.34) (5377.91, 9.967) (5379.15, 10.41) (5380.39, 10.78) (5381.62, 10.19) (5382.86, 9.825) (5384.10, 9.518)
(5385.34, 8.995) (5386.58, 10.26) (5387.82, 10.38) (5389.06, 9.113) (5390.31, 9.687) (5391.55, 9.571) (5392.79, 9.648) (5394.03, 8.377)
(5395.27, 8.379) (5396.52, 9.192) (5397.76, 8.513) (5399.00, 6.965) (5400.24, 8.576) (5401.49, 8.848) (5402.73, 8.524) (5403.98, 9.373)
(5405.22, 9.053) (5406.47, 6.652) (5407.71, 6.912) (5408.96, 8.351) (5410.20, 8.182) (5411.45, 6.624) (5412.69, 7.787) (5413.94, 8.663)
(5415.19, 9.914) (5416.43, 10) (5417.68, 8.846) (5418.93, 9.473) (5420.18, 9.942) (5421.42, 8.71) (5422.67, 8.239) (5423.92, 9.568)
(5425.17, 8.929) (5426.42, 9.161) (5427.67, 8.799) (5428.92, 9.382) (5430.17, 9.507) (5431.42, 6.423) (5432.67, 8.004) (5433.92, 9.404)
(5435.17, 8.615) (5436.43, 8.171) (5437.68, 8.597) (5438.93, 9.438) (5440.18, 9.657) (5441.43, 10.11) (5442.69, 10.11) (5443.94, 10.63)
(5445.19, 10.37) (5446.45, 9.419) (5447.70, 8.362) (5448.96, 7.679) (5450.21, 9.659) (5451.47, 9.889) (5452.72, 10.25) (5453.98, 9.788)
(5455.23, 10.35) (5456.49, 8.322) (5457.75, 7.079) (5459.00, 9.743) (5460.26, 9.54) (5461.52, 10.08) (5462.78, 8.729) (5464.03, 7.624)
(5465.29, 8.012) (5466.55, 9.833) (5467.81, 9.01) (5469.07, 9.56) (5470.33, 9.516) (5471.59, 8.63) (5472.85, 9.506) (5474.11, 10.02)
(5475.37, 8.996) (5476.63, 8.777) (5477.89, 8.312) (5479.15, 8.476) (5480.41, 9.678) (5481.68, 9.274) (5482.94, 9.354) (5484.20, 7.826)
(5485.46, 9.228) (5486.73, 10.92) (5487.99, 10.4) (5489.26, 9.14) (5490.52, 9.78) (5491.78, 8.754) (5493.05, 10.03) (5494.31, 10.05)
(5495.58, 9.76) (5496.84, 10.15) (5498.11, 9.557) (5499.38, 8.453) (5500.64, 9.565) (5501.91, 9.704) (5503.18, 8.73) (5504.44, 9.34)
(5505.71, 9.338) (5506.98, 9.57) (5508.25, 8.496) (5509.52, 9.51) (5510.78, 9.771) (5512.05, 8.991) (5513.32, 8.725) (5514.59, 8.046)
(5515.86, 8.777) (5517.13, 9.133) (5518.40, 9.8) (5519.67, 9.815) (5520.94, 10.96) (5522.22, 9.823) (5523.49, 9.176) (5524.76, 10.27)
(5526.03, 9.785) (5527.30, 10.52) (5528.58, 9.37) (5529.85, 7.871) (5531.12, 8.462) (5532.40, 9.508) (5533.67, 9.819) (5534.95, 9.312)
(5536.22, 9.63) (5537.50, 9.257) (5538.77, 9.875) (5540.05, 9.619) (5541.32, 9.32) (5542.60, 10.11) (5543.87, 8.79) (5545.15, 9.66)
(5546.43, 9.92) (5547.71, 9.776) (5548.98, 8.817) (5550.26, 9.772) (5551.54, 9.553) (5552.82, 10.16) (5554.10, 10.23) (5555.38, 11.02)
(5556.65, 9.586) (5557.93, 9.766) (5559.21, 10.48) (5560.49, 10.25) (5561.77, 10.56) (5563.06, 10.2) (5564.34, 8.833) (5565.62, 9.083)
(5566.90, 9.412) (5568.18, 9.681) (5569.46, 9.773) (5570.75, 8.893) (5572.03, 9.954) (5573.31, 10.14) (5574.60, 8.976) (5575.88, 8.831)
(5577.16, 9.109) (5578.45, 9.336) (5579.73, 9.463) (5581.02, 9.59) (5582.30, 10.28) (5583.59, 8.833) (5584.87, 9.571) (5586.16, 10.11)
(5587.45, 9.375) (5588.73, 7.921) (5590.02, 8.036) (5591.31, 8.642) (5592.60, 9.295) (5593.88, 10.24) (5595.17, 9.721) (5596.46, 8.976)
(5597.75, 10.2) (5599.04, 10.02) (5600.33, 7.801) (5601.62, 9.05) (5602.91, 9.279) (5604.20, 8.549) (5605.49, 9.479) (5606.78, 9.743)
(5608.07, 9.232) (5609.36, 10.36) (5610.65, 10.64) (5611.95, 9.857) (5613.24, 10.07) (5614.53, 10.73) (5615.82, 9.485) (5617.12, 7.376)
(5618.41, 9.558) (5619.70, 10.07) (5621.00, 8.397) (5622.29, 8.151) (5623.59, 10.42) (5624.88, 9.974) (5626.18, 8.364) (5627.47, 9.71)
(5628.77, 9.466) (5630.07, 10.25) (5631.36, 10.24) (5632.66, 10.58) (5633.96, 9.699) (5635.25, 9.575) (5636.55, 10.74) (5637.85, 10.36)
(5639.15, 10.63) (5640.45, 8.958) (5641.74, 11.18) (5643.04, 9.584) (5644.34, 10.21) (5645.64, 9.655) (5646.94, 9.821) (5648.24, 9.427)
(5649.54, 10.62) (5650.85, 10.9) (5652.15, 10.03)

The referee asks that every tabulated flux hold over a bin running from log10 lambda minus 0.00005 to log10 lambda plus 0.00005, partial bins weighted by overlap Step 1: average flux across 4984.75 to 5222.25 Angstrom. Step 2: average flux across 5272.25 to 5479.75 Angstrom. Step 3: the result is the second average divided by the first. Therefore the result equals 1.28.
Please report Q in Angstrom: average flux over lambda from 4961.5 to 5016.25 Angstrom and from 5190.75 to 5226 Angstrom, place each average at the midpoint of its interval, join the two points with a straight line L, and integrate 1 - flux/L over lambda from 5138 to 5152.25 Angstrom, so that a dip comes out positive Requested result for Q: 1.82 Angstrom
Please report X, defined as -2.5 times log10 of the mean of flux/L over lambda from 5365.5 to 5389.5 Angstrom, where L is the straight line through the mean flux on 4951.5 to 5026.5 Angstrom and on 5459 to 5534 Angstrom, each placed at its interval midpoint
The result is -0.04 mag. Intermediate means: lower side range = 7.77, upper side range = 9.32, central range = 9.28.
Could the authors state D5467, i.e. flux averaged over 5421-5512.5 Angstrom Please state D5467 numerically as 9.21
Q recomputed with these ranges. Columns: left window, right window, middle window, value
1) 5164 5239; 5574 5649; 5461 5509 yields -3.3 Angstrom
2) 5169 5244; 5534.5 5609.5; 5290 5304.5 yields -2.3 Angstrom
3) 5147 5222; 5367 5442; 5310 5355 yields -4.5 Angstrom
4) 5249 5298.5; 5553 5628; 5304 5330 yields -2.3 Angstrom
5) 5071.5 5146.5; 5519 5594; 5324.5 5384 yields -3.6 Angstrom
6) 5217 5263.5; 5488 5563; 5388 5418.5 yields 2.0 Angstrom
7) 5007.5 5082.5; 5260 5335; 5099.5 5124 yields 2.1 Angstrom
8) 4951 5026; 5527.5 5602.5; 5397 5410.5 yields 1.2 Angstrom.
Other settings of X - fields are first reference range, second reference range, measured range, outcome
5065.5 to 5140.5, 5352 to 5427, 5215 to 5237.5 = -0.065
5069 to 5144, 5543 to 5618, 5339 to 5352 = -0.028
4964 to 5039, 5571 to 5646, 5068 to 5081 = 0.138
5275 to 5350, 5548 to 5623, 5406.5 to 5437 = 0.064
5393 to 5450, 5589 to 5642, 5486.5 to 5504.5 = -0.061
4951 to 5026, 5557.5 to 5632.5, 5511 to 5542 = -0.014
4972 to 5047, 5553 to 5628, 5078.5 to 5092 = 0.129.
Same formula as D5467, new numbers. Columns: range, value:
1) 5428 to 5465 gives 9.12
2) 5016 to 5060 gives 7.54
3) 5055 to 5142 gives 7.11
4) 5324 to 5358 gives 8.59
